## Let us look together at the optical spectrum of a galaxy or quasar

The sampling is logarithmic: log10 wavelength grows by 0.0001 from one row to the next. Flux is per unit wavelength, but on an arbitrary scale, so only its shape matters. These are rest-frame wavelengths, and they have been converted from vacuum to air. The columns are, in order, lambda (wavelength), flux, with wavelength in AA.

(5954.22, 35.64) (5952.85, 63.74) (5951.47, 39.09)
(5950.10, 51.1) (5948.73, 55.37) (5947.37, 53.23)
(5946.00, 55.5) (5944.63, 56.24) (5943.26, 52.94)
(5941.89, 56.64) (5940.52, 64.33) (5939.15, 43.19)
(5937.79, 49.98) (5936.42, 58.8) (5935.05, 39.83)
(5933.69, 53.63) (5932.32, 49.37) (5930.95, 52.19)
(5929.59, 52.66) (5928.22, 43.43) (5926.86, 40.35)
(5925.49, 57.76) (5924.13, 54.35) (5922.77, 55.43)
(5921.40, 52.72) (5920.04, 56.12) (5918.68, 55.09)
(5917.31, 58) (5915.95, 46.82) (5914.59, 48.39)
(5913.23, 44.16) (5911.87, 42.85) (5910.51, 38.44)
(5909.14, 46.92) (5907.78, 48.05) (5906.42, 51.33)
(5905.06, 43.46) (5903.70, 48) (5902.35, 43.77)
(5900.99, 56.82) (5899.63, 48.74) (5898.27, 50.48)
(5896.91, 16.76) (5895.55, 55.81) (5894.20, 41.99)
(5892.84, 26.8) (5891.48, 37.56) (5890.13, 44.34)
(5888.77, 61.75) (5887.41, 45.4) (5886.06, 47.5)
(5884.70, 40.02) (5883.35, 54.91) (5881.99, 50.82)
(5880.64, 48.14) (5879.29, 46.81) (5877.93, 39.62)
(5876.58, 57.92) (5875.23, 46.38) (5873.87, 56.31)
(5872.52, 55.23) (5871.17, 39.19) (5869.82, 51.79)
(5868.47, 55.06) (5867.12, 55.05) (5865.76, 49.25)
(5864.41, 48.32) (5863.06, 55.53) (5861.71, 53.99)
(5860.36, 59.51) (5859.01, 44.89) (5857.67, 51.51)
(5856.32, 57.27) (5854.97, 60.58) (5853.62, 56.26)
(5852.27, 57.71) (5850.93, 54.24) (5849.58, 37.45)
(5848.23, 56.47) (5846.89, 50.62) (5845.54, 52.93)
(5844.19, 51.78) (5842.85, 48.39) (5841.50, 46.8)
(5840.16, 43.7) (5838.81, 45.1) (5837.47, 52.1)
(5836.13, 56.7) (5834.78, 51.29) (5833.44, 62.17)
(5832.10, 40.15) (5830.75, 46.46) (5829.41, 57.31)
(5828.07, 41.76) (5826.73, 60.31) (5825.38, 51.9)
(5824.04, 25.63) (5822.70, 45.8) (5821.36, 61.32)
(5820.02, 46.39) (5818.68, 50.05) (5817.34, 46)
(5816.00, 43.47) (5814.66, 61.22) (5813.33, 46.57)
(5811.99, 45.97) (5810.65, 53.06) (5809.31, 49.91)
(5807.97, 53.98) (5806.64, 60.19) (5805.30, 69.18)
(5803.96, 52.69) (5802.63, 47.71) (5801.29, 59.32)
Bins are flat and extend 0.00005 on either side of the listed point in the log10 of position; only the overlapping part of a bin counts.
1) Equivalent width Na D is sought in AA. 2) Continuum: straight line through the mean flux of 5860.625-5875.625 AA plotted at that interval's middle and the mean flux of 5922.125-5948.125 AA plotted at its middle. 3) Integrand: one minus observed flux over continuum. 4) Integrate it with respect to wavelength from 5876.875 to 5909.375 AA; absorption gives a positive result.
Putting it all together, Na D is 3.8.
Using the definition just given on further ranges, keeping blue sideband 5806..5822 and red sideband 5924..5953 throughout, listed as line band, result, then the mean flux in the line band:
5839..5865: -0.2 AA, 51.9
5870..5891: 1.1 AA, 48.9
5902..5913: 1.3 AA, 45.4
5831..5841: 0.3 AA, 50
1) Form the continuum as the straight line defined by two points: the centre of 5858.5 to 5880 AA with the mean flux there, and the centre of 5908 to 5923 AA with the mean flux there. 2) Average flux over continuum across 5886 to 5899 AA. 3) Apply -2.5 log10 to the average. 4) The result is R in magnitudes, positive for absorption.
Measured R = 0.18 mag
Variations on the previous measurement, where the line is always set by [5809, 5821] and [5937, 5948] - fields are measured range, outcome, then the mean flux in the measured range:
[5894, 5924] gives 0.106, 48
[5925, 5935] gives 0.095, 49.1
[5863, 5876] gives 0.008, 51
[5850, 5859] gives -0.083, 54.9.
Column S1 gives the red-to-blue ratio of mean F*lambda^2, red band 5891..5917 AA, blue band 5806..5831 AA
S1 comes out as 0.9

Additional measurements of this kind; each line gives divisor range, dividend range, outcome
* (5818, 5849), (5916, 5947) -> 1.09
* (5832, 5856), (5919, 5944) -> 1.03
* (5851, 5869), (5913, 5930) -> 0.97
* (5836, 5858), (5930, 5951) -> 1.05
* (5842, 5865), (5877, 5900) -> 0.86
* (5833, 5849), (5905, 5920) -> 0.96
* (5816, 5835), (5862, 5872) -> 1.06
